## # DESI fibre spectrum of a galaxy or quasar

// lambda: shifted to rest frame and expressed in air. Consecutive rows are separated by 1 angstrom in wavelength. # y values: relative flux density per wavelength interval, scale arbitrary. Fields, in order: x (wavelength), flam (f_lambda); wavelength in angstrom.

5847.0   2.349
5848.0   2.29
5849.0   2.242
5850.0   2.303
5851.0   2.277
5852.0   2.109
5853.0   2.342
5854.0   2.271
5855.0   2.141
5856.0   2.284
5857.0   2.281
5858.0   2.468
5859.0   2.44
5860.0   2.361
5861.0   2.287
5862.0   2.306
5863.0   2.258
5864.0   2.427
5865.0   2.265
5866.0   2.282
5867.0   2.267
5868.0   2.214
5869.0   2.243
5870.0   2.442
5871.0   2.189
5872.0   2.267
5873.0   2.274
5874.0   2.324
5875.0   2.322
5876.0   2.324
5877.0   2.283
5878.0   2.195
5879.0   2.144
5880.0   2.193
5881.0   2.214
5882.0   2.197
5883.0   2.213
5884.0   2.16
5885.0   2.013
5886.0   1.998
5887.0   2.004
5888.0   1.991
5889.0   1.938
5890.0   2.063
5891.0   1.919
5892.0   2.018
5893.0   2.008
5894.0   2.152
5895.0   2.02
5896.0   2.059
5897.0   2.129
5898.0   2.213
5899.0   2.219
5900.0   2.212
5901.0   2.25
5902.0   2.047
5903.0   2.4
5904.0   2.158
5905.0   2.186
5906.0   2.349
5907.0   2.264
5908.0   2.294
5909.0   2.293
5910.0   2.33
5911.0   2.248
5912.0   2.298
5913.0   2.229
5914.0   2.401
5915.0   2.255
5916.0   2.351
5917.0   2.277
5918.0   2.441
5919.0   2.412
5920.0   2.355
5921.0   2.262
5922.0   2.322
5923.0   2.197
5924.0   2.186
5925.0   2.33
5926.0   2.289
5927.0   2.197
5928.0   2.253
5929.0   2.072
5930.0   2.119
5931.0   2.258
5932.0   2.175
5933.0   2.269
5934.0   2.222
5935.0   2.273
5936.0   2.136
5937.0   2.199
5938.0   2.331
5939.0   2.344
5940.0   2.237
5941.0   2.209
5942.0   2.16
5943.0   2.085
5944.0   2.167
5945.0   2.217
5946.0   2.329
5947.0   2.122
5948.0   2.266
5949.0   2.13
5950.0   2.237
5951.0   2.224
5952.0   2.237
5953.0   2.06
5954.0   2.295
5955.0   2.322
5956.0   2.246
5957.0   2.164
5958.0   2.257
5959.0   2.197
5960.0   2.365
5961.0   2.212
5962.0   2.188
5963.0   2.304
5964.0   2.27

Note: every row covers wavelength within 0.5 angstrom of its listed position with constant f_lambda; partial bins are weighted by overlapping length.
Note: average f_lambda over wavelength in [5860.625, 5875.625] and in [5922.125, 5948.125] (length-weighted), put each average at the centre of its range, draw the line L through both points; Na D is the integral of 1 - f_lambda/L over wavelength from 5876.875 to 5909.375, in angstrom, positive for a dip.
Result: 1.7 angstrom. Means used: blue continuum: 2.29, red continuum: 2.22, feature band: 2.14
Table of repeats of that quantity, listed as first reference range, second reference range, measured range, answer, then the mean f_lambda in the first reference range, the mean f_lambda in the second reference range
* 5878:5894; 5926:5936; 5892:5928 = -1.63 angstrom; 2.08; 2.21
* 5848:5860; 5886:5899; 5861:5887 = -0.87 angstrom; 2.29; 2.05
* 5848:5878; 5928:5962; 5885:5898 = 1.34 angstrom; 2.29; 2.22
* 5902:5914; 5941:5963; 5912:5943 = -0.13 angstrom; 2.27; 2.22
